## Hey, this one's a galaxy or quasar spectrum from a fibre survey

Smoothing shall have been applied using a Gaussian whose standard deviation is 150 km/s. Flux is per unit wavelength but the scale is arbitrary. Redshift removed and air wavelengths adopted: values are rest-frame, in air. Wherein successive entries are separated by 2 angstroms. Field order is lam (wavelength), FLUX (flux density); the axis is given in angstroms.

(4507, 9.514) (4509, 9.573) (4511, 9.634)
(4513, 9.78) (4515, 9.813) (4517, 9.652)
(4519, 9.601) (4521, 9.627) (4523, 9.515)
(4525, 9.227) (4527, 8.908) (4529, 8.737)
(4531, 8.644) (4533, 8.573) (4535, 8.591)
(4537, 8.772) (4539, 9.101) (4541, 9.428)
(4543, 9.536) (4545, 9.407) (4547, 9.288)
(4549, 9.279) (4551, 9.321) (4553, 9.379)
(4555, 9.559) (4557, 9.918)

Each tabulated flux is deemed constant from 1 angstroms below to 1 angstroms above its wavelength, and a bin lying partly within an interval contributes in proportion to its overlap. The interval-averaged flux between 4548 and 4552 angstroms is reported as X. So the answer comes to 9.3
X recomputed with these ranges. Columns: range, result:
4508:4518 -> 9.69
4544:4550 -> 9.32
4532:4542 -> 8.89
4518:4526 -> 9.49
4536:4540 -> 8.94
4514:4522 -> 9.67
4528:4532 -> 8.69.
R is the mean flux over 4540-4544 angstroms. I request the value 9.48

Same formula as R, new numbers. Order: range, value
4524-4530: 8.96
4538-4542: 9.26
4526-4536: 8.69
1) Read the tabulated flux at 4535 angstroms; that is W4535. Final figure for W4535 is 8.591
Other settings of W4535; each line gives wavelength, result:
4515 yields 9.813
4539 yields 9.101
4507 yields 9.514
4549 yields 9.279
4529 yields 8.737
